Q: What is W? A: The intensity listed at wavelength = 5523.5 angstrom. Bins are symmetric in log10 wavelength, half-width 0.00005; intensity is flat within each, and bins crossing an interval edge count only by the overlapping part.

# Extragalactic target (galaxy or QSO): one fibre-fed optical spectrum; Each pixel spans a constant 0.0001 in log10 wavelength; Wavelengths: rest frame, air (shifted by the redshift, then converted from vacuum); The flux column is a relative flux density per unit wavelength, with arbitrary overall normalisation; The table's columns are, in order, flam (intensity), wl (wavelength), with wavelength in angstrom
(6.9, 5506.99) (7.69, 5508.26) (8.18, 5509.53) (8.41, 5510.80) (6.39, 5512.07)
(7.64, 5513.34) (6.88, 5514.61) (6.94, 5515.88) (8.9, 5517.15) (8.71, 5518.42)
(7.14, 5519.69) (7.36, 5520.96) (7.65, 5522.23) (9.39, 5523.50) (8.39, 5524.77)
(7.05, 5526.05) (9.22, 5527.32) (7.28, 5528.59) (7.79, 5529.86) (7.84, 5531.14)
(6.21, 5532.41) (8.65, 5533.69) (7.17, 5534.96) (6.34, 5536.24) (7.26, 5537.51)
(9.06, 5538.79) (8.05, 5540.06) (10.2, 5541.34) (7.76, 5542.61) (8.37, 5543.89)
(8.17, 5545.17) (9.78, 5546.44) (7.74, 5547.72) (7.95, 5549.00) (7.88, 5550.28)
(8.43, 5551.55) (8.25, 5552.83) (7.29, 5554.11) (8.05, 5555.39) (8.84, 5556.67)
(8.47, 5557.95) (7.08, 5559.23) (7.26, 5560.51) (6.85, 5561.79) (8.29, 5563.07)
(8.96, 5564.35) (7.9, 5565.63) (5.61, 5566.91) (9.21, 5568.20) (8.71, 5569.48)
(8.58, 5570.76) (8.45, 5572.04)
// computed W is 9.39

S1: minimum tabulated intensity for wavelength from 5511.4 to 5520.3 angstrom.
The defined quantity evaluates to 6.39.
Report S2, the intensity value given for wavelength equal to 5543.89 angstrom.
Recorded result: 8.37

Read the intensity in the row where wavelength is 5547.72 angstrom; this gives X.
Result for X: 7.74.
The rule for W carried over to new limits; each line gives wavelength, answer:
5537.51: 7.26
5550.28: 7.88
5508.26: 7.69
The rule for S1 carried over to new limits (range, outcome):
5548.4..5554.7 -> 7.29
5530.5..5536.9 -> 6.21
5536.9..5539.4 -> 7.26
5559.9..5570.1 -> 5.61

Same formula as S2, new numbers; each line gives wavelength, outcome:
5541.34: 10.2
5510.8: 8.41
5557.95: 8.47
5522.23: 7.65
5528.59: 7.28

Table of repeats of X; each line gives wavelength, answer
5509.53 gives 8.18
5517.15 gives 8.9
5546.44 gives 9.78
